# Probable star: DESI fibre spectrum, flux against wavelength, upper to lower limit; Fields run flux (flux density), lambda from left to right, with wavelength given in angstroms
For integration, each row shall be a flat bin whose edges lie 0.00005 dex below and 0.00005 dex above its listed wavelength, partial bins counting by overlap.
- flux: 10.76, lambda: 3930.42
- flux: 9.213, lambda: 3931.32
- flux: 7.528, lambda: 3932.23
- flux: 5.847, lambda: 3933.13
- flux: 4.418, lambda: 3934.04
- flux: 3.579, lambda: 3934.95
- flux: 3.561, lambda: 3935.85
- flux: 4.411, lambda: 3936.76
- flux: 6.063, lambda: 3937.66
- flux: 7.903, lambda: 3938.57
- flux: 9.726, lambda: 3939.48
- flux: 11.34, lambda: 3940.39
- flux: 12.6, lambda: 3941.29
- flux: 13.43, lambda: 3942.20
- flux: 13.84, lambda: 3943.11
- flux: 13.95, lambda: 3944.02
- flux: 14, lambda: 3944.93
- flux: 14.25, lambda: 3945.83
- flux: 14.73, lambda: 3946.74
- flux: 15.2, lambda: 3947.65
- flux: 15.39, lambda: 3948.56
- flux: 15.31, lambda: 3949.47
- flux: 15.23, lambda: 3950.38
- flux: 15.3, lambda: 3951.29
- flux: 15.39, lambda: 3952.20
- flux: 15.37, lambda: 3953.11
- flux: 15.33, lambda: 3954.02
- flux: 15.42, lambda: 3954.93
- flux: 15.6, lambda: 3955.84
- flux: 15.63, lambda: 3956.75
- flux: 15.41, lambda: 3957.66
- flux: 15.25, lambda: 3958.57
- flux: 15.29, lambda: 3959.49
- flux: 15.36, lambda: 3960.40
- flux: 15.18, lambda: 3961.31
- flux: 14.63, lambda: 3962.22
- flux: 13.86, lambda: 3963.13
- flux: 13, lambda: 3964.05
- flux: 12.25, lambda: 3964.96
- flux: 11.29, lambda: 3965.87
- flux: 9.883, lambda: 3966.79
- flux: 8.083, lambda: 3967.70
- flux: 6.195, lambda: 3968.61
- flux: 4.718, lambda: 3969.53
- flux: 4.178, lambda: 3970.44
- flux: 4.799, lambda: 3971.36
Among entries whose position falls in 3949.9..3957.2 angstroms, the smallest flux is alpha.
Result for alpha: 15.23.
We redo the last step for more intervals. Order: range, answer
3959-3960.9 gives 15.29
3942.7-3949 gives 13.84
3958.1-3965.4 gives 12.25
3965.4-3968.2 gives 8.083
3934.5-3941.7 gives 3.561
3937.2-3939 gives 6.063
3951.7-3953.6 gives 15.37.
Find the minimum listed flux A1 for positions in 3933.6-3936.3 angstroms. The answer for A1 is 3.561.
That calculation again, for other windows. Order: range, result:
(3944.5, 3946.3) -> 14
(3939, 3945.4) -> 9.726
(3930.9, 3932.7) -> 7.528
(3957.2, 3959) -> 15.25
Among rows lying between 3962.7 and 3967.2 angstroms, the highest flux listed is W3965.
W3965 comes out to 13.86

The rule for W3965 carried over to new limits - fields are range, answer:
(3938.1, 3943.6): 13.84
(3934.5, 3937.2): 4.411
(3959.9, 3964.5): 15.36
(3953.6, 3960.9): 15.63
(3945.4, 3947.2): 14.73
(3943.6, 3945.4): 14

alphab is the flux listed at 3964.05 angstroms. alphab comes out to 13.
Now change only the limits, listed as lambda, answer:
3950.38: 15.23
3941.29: 12.6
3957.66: 15.41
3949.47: 15.31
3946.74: 14.73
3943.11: 13.84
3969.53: 4.718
